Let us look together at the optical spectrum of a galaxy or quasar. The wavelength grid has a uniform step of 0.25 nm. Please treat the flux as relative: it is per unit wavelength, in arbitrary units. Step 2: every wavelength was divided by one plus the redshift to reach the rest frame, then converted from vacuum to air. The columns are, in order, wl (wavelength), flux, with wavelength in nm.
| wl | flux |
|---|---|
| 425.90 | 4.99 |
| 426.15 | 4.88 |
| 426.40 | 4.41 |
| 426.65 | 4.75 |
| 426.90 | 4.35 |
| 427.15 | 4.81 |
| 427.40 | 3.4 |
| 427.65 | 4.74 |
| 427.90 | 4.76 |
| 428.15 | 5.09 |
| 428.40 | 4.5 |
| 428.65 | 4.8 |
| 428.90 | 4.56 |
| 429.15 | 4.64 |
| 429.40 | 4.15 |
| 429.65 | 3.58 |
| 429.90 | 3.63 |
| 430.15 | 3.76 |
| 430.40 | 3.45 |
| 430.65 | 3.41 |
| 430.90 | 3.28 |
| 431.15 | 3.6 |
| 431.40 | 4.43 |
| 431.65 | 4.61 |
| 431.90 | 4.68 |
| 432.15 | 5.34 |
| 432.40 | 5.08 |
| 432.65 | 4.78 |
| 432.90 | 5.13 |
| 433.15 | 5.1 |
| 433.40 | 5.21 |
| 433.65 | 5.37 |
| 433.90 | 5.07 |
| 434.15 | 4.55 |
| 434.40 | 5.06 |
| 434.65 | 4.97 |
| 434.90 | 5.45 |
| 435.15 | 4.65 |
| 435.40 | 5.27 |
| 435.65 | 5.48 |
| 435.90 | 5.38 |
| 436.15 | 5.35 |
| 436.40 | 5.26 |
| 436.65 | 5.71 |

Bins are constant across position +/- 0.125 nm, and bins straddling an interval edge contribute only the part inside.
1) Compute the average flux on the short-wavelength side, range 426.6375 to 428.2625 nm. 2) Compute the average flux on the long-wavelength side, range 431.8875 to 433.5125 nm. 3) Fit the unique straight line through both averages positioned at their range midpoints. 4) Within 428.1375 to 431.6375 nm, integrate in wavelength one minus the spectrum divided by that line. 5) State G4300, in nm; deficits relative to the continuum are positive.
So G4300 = 0.53 nm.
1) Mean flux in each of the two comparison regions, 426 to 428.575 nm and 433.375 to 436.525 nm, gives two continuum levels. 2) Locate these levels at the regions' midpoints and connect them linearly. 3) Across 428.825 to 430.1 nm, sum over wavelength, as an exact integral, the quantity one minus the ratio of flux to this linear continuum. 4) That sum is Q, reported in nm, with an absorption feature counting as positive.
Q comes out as 0.18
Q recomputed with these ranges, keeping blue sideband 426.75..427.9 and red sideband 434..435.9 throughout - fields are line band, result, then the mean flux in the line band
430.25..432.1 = 0.298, 3.98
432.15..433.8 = -0.077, 5.13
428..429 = -0.057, 4.74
